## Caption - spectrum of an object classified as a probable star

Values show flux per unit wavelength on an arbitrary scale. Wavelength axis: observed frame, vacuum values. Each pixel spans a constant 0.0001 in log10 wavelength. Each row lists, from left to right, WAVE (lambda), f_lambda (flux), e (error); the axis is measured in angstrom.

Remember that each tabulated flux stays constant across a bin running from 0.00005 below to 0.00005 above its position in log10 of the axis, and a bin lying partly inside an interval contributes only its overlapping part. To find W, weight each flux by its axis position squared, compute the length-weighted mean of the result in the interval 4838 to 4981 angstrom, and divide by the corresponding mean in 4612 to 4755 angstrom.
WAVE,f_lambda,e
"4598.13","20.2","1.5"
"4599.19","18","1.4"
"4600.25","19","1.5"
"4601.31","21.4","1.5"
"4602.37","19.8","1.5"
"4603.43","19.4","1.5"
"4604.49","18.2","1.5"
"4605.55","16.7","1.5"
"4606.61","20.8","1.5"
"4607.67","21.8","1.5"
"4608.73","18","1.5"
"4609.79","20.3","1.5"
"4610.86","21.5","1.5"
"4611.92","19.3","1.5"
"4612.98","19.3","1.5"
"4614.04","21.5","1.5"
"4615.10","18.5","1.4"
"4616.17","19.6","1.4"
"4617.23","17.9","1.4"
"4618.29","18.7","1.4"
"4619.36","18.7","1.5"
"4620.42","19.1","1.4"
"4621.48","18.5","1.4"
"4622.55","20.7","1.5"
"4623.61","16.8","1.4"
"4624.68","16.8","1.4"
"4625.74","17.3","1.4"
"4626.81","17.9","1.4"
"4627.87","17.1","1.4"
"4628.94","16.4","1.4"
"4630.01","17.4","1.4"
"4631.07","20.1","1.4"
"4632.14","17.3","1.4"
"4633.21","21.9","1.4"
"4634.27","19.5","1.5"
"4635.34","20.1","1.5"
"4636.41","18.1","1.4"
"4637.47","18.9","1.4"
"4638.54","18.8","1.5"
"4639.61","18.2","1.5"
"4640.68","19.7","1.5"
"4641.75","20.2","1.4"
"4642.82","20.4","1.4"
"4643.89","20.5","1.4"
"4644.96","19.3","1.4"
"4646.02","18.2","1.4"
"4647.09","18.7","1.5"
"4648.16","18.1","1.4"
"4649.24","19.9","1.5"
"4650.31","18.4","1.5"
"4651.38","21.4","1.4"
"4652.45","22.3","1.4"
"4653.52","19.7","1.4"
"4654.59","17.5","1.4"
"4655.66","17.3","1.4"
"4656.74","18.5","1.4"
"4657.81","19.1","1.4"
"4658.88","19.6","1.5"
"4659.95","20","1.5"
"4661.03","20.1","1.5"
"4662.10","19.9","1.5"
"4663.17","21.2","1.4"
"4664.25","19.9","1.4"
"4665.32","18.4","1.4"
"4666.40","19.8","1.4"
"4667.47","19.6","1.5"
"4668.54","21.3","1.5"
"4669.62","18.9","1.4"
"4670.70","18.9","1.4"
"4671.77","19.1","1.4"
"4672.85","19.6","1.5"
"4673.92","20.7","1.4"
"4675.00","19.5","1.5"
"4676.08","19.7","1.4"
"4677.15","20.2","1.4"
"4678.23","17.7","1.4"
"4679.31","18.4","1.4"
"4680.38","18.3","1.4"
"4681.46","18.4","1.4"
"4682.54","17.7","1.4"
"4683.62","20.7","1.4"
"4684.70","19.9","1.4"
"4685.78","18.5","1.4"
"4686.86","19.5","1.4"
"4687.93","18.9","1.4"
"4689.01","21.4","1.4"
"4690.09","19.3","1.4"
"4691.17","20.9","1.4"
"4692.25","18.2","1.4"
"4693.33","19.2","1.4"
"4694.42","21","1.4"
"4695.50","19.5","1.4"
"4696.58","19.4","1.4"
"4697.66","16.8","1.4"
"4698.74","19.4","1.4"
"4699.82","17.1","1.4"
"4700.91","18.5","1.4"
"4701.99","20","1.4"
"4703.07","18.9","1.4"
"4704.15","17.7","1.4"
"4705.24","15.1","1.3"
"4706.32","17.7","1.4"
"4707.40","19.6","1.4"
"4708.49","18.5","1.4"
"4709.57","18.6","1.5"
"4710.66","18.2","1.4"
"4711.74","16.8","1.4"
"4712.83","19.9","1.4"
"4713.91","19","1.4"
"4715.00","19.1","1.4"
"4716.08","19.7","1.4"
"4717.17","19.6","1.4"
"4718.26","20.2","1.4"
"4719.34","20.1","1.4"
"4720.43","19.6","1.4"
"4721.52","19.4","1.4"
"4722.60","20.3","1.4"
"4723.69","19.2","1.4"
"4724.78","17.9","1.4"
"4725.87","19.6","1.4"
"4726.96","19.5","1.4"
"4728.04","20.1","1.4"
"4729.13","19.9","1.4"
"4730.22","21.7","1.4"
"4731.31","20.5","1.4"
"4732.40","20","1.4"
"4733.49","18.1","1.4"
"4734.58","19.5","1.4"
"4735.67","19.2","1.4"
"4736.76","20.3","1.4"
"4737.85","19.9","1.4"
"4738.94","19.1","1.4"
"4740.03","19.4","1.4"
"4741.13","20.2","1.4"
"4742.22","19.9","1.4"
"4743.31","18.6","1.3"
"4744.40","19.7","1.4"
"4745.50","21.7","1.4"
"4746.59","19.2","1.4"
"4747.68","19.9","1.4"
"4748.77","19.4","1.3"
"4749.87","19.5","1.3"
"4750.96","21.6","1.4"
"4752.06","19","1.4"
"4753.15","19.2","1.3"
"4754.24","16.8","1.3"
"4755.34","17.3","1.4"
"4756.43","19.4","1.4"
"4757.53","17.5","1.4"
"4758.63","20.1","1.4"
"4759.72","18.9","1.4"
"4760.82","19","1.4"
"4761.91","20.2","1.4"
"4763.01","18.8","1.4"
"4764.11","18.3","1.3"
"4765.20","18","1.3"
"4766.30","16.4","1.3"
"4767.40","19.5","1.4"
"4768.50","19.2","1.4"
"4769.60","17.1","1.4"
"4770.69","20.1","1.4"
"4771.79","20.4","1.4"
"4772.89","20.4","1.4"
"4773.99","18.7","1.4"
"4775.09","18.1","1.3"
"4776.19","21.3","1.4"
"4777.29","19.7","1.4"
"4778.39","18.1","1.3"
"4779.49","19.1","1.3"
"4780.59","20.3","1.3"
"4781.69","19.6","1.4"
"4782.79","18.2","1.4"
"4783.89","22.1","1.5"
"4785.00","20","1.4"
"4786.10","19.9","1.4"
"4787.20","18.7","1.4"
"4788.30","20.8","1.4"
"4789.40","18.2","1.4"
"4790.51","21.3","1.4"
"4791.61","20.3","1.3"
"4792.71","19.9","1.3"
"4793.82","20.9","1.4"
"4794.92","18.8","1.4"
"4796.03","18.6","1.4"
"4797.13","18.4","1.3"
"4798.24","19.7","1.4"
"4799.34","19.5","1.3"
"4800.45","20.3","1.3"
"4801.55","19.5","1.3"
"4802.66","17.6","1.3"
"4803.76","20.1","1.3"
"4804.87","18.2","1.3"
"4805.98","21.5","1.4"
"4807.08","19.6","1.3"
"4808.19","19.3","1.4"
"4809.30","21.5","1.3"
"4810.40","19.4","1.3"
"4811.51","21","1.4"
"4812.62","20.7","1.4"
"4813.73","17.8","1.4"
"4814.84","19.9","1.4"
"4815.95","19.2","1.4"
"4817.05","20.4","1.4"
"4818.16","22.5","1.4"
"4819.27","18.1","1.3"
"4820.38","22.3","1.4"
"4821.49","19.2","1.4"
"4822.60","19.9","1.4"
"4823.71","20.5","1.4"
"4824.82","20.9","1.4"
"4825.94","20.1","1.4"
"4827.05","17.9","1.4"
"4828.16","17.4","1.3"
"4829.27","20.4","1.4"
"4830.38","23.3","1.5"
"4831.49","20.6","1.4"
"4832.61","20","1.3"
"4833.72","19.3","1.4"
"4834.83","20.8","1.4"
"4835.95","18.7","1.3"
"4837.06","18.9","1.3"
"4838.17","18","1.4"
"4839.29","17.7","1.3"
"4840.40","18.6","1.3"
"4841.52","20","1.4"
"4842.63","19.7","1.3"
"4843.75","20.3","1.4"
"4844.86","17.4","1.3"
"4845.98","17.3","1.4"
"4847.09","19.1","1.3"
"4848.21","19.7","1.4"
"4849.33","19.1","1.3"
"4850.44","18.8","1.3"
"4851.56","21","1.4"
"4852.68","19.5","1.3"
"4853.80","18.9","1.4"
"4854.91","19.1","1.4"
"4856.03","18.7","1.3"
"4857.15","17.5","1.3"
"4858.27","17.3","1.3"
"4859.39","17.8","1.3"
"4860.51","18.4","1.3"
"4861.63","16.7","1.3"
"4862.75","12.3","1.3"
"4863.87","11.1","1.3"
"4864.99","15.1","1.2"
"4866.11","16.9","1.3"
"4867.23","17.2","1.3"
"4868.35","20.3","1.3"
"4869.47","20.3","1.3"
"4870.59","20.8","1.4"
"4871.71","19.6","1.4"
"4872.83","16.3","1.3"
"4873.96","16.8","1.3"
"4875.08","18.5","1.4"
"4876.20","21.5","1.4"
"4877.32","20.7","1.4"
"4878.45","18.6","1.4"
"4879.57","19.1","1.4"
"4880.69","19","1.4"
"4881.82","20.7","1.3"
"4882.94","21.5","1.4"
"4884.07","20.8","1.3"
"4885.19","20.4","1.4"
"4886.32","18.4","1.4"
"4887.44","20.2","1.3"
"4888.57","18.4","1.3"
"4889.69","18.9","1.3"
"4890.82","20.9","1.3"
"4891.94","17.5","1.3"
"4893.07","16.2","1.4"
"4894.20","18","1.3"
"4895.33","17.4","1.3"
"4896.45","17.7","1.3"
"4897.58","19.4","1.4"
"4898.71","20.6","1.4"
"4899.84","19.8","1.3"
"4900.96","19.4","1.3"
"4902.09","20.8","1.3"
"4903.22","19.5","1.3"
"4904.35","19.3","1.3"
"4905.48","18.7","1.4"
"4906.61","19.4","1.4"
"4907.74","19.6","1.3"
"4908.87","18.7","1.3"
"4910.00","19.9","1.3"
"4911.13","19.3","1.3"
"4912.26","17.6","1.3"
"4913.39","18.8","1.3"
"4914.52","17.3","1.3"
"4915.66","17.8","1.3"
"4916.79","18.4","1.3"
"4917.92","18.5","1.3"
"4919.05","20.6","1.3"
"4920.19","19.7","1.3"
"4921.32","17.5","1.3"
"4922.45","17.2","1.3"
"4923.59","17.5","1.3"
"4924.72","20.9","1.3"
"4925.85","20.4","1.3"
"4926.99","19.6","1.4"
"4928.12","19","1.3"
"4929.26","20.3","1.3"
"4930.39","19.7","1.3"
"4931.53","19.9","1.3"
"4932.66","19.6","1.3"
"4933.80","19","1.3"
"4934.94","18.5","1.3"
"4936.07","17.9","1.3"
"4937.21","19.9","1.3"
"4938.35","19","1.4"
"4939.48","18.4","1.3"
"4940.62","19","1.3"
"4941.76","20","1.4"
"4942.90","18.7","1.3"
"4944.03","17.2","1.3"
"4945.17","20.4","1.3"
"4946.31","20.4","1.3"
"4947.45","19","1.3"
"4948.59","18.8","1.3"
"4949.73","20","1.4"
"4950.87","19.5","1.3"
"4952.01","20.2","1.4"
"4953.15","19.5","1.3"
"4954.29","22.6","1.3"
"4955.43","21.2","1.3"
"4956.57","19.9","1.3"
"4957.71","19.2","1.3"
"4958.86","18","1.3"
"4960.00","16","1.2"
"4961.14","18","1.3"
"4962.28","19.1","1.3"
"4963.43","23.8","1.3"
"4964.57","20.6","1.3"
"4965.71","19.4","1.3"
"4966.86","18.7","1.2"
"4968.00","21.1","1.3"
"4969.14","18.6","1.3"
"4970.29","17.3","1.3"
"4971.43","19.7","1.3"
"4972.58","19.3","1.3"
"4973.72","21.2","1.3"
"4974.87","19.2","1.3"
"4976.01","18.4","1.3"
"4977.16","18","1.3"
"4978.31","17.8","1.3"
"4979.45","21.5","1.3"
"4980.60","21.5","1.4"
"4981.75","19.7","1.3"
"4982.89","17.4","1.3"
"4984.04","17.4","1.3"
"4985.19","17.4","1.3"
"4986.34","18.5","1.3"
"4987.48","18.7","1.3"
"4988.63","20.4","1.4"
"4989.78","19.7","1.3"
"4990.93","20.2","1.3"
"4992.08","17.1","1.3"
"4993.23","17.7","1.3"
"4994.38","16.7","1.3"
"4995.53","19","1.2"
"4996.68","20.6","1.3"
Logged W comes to 1.09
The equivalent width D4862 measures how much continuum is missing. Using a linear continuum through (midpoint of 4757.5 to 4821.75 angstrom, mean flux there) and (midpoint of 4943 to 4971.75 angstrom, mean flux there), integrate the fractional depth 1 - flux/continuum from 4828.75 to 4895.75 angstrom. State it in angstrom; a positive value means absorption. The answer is 2.6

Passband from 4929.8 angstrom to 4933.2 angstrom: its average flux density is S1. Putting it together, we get 19.8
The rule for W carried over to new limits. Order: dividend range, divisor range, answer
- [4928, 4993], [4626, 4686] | 1.14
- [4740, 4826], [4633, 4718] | 1.07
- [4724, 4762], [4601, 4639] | 1.08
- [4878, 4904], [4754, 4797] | 1.05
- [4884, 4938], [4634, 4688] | 1.09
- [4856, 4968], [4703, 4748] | 1.06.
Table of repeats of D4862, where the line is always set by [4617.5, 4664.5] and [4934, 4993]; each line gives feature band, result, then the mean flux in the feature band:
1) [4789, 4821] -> -1.11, 19.8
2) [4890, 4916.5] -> 0.51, 18.8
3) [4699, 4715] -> 0.65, 18.3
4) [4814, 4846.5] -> -0.76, 19.6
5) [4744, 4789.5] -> -0.37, 19.3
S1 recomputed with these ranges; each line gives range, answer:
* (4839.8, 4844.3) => 19.6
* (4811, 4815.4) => 19.8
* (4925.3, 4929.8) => 19.8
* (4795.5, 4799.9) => 19.1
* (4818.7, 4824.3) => 20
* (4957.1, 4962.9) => 18.1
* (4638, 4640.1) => 18.5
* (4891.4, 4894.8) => 17.2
